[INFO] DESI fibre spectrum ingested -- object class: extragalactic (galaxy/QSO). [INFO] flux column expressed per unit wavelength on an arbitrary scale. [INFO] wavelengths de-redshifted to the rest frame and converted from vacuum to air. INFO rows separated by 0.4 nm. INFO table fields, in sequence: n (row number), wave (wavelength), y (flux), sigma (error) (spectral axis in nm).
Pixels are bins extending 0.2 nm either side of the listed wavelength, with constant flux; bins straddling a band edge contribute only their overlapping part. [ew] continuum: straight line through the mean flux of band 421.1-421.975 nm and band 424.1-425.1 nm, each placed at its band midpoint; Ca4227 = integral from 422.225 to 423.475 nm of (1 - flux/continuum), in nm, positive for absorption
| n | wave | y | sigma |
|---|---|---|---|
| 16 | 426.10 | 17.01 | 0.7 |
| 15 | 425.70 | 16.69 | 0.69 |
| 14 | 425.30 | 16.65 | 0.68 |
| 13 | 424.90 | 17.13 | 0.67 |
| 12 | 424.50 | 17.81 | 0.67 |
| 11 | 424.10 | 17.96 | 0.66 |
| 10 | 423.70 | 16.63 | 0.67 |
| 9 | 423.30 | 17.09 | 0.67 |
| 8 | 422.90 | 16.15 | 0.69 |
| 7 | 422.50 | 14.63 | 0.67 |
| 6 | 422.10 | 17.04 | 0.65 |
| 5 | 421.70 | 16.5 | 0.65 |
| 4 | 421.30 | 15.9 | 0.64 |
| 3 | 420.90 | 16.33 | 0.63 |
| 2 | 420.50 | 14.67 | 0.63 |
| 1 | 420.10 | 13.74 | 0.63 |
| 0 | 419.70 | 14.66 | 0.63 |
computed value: 0.06 nm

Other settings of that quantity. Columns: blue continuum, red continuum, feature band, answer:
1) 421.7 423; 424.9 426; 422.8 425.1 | -0.107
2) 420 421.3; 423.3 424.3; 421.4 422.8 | 0.005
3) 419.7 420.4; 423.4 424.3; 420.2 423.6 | -0.075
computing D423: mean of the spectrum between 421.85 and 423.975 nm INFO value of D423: 16.4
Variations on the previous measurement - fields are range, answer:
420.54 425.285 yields 16.6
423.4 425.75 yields 17.2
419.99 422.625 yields 15.6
